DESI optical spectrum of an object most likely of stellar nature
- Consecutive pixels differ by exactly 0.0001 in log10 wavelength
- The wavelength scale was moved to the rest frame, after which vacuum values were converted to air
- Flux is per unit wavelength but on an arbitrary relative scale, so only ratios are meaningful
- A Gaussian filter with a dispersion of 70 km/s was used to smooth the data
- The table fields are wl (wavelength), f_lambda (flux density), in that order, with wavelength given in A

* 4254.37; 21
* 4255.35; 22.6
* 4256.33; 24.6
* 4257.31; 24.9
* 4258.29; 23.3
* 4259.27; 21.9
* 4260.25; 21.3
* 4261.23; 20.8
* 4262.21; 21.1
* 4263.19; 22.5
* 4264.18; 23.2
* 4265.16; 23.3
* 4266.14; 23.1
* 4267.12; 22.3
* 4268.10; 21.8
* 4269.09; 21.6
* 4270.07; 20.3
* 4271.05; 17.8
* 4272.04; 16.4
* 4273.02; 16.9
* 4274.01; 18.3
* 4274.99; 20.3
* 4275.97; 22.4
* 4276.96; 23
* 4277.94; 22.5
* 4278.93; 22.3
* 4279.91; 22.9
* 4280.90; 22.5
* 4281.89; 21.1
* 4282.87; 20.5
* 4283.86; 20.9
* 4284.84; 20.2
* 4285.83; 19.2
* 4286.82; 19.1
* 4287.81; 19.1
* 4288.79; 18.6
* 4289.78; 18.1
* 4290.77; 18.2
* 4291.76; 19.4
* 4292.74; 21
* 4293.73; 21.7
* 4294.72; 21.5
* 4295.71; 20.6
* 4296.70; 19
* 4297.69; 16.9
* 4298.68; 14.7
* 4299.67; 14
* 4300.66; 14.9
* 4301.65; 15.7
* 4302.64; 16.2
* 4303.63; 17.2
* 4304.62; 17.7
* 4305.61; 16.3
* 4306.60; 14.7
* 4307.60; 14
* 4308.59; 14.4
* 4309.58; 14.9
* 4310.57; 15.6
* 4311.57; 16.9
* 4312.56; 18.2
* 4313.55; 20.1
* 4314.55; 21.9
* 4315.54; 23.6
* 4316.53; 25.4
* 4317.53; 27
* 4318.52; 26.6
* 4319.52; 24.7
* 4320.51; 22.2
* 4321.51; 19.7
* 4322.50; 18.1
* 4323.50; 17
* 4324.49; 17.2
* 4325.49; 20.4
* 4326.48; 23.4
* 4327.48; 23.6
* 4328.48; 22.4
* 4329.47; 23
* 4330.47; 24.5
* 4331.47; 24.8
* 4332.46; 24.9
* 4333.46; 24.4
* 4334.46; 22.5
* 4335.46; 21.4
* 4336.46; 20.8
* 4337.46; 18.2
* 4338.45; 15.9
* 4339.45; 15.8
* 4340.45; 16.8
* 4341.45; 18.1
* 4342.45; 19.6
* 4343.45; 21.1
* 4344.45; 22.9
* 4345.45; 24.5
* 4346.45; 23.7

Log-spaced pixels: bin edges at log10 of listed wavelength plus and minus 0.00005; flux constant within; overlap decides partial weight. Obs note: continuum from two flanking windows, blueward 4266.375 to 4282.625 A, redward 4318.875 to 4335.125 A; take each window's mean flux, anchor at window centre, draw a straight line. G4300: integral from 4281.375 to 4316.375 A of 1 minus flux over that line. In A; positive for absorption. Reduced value 5.1 A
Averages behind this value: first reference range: 20.8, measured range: 18.2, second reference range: 22.1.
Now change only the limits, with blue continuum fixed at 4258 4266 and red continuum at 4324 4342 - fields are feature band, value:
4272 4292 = 1.5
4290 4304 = 2.4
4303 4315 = 2.6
